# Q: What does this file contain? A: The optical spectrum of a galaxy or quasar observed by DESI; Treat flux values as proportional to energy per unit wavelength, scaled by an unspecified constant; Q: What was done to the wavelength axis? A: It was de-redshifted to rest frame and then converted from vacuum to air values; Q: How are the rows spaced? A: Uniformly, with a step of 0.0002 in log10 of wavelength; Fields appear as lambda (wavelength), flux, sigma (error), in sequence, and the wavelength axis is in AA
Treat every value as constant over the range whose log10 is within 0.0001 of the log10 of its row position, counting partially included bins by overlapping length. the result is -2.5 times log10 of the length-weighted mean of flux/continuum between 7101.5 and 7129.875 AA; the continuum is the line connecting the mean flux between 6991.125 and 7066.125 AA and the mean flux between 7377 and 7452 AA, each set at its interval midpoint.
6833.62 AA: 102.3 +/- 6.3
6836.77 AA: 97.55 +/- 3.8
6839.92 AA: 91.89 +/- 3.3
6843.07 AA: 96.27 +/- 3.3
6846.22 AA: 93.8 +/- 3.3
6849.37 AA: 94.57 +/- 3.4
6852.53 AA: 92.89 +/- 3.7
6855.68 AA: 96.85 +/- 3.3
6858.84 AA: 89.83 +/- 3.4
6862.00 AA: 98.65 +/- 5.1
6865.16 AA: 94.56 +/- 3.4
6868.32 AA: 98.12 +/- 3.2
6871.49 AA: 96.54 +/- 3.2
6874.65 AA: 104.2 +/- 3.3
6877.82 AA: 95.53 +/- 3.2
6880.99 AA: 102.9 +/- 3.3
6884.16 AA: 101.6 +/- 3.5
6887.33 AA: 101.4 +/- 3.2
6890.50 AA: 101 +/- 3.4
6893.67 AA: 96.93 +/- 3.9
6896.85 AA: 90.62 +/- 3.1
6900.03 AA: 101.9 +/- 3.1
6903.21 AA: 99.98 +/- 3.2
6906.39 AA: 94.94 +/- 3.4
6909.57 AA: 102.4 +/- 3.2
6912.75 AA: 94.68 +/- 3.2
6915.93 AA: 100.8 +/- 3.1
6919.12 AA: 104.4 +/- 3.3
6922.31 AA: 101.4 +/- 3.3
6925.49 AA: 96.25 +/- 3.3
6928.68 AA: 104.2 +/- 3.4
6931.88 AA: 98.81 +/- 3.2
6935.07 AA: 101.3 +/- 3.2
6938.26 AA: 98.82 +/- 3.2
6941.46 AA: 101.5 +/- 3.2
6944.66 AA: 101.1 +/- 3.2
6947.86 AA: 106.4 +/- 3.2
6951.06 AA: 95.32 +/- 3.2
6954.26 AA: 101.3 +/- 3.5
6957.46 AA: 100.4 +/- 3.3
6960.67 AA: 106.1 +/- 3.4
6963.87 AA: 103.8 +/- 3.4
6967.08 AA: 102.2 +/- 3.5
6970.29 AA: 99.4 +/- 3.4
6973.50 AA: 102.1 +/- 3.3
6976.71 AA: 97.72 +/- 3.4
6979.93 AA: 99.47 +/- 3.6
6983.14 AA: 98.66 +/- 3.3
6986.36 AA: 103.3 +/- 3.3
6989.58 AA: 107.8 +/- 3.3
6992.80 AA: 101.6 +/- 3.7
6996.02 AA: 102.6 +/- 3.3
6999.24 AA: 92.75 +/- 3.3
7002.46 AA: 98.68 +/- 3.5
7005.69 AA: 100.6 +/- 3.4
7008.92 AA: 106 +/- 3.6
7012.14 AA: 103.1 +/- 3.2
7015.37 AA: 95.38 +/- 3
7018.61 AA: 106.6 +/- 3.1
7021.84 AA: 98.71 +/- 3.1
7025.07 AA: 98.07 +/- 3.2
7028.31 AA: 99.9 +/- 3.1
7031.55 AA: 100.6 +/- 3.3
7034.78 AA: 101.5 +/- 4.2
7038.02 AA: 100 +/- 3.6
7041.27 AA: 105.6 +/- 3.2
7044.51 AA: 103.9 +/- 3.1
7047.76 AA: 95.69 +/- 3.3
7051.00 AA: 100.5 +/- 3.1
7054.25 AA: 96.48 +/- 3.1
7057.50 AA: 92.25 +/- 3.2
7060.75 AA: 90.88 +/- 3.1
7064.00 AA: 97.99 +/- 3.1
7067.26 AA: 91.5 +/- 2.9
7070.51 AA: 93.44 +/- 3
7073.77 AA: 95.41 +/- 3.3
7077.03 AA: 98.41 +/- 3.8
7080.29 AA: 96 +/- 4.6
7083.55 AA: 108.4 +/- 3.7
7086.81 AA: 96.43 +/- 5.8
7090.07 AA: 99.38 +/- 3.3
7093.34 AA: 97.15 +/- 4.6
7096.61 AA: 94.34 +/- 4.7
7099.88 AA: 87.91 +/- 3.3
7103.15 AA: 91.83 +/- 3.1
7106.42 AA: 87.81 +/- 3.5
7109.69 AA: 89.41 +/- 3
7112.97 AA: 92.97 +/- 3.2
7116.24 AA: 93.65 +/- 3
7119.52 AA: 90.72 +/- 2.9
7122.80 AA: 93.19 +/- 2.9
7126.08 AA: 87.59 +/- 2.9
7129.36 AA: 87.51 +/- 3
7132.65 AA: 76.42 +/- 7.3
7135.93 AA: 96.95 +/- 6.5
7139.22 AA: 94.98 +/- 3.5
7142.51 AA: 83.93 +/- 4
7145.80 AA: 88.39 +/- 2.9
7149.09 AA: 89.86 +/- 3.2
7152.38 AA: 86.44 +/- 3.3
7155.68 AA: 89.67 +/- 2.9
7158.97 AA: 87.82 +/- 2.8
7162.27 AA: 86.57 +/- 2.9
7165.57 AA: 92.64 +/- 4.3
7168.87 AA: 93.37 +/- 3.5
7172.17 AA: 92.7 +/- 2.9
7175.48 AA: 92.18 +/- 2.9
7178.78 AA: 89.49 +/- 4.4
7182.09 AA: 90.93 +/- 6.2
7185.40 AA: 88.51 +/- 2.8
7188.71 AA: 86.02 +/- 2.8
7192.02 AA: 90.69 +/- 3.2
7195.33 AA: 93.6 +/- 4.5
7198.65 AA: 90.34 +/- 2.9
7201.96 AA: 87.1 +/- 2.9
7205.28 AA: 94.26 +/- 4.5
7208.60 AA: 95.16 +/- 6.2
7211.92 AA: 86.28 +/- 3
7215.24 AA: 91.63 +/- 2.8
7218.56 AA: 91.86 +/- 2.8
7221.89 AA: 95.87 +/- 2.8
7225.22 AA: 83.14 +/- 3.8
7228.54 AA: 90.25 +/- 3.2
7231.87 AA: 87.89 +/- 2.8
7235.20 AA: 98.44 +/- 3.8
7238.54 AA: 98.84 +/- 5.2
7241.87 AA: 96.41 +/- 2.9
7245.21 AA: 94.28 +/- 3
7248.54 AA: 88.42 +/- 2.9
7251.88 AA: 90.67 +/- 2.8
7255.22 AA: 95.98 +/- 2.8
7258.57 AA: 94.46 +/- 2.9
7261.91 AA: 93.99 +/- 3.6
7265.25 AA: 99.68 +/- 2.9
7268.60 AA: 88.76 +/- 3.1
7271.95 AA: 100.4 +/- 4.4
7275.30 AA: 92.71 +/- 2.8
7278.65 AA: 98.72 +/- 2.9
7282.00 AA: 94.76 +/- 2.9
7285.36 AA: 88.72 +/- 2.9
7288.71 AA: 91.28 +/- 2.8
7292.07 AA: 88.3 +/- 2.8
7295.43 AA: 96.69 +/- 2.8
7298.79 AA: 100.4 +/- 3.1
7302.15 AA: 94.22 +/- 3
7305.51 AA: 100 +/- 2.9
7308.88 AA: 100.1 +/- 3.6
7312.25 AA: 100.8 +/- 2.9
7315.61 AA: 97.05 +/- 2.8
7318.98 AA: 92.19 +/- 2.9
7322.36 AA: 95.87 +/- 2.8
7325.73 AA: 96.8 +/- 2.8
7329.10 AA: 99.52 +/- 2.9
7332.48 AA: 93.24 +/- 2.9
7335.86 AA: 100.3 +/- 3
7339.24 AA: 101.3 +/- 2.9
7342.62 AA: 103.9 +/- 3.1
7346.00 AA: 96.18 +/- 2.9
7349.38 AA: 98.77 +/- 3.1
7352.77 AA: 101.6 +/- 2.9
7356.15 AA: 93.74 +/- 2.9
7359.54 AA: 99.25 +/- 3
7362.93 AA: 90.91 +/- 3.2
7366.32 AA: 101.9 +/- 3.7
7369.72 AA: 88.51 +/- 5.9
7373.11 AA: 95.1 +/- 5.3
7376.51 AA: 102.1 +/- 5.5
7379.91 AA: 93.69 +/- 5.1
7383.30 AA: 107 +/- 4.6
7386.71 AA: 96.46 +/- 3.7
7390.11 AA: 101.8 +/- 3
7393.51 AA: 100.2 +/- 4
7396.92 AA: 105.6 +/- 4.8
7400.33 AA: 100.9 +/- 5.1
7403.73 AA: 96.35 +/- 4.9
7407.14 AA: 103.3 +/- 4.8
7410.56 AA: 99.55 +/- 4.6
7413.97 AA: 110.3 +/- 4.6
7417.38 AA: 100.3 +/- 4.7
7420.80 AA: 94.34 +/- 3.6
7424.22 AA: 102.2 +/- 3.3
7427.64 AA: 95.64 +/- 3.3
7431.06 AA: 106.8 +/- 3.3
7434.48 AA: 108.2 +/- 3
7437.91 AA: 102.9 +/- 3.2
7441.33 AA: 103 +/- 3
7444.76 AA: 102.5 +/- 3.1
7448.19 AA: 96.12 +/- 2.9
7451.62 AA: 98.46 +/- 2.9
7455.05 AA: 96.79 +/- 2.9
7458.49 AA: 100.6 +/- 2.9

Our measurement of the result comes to 0.105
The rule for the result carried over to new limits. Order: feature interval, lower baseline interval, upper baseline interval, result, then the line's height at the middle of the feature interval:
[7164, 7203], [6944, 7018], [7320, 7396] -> 0.10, 99.5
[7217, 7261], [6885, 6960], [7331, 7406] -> 0.07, 99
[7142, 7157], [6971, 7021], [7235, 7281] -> 0.11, 97.5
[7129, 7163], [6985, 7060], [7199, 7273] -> 0.09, 96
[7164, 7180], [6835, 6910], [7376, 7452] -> 0.08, 99.4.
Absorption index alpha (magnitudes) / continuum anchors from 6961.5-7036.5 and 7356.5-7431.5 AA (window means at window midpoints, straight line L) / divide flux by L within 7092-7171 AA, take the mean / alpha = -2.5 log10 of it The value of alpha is 0.12 mag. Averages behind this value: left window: 101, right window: 99.4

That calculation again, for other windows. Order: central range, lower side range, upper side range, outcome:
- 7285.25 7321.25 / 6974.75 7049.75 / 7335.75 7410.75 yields 0.04 mag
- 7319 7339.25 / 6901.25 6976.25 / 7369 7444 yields 0.04 mag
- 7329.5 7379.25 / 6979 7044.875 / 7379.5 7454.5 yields 0.04 mag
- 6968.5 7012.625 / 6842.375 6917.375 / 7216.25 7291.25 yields -0.05 mag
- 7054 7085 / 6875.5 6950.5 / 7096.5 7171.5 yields -0.04 mag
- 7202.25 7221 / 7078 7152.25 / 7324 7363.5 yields 0.03 mag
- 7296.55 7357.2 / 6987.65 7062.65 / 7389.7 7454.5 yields 0.03 mag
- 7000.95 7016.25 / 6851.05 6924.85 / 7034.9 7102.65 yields -0.04 mag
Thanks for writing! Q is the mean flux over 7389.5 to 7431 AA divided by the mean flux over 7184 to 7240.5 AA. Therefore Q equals 1.1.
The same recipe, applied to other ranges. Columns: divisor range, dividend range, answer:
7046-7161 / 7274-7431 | 1.06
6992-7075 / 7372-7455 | 1.02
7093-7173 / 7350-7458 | 1.11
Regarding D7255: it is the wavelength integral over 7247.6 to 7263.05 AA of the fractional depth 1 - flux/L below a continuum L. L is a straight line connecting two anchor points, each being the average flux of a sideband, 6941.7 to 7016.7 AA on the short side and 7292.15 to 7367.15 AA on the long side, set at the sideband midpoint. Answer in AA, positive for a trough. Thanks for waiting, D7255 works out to 0.9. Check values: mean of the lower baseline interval 101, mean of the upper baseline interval 97.7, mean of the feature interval 92.8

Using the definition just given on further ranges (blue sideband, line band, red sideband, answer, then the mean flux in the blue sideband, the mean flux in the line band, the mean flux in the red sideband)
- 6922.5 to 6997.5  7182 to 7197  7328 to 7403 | 1.5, 101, 89.8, 98.7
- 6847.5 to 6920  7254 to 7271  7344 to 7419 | 0.7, 98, 94.8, 99.3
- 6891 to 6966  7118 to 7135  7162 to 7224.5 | 1.1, 100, 87.5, 91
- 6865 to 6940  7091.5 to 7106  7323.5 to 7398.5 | 1.0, 99.4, 92.4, 98.5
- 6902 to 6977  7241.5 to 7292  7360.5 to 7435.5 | 3.3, 101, 93.7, 100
